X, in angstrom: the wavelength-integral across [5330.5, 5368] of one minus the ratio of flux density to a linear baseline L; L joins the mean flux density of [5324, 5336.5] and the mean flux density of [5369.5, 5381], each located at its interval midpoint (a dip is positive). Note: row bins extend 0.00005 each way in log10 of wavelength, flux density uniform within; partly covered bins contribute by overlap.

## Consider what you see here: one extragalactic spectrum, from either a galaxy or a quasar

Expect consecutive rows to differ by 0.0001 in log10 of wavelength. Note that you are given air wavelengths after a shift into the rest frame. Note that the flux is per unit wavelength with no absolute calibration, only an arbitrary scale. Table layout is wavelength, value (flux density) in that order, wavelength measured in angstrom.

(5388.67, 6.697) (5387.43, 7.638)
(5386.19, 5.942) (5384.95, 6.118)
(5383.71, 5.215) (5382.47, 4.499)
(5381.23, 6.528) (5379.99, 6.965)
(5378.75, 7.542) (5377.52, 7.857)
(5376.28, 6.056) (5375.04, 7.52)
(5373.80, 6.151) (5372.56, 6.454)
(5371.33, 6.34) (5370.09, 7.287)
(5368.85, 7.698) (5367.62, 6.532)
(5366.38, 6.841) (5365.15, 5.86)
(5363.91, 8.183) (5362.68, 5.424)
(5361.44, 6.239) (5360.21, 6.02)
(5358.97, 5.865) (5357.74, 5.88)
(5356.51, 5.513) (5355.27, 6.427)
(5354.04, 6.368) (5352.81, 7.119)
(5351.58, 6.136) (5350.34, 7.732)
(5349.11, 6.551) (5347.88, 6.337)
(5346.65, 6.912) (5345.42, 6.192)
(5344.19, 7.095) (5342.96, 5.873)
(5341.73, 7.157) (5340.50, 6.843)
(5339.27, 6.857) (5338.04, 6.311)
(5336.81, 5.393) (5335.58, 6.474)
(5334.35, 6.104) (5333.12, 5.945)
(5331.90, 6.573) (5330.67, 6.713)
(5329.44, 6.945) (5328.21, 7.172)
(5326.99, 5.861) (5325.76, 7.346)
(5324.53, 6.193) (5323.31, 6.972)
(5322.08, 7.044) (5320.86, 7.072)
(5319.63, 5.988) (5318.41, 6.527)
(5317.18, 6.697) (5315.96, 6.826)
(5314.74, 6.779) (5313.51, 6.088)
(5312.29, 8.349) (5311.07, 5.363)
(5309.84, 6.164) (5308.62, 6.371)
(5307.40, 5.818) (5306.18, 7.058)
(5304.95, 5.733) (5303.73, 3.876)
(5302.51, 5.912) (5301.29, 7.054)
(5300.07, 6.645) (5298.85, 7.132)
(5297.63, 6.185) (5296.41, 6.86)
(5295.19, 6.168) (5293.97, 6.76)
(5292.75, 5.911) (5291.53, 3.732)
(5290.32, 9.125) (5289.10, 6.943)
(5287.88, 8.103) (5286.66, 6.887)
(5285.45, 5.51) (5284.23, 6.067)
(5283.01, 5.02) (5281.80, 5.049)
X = 1.3 angstrom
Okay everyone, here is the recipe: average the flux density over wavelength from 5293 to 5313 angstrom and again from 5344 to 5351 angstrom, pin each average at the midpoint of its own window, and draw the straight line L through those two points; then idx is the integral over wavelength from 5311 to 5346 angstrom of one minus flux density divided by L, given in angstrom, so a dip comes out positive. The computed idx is -0.1 angstrom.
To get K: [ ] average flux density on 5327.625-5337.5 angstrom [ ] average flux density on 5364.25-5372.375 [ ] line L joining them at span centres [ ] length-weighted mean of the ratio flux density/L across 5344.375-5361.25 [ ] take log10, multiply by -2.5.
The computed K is 0.037 mag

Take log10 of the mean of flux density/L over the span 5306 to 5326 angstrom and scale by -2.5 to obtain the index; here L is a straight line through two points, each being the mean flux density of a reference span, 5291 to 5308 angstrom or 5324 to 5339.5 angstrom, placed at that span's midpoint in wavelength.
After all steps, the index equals -0.06 mag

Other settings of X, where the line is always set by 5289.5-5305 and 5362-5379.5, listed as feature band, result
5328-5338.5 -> 0.3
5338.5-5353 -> -0.2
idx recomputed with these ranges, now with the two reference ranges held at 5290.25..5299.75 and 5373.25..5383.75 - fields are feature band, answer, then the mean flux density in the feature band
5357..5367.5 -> 0.4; 6.29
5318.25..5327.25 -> -0.3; 6.66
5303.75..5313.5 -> 0.2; 6.23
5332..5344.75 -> 0.1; 6.41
